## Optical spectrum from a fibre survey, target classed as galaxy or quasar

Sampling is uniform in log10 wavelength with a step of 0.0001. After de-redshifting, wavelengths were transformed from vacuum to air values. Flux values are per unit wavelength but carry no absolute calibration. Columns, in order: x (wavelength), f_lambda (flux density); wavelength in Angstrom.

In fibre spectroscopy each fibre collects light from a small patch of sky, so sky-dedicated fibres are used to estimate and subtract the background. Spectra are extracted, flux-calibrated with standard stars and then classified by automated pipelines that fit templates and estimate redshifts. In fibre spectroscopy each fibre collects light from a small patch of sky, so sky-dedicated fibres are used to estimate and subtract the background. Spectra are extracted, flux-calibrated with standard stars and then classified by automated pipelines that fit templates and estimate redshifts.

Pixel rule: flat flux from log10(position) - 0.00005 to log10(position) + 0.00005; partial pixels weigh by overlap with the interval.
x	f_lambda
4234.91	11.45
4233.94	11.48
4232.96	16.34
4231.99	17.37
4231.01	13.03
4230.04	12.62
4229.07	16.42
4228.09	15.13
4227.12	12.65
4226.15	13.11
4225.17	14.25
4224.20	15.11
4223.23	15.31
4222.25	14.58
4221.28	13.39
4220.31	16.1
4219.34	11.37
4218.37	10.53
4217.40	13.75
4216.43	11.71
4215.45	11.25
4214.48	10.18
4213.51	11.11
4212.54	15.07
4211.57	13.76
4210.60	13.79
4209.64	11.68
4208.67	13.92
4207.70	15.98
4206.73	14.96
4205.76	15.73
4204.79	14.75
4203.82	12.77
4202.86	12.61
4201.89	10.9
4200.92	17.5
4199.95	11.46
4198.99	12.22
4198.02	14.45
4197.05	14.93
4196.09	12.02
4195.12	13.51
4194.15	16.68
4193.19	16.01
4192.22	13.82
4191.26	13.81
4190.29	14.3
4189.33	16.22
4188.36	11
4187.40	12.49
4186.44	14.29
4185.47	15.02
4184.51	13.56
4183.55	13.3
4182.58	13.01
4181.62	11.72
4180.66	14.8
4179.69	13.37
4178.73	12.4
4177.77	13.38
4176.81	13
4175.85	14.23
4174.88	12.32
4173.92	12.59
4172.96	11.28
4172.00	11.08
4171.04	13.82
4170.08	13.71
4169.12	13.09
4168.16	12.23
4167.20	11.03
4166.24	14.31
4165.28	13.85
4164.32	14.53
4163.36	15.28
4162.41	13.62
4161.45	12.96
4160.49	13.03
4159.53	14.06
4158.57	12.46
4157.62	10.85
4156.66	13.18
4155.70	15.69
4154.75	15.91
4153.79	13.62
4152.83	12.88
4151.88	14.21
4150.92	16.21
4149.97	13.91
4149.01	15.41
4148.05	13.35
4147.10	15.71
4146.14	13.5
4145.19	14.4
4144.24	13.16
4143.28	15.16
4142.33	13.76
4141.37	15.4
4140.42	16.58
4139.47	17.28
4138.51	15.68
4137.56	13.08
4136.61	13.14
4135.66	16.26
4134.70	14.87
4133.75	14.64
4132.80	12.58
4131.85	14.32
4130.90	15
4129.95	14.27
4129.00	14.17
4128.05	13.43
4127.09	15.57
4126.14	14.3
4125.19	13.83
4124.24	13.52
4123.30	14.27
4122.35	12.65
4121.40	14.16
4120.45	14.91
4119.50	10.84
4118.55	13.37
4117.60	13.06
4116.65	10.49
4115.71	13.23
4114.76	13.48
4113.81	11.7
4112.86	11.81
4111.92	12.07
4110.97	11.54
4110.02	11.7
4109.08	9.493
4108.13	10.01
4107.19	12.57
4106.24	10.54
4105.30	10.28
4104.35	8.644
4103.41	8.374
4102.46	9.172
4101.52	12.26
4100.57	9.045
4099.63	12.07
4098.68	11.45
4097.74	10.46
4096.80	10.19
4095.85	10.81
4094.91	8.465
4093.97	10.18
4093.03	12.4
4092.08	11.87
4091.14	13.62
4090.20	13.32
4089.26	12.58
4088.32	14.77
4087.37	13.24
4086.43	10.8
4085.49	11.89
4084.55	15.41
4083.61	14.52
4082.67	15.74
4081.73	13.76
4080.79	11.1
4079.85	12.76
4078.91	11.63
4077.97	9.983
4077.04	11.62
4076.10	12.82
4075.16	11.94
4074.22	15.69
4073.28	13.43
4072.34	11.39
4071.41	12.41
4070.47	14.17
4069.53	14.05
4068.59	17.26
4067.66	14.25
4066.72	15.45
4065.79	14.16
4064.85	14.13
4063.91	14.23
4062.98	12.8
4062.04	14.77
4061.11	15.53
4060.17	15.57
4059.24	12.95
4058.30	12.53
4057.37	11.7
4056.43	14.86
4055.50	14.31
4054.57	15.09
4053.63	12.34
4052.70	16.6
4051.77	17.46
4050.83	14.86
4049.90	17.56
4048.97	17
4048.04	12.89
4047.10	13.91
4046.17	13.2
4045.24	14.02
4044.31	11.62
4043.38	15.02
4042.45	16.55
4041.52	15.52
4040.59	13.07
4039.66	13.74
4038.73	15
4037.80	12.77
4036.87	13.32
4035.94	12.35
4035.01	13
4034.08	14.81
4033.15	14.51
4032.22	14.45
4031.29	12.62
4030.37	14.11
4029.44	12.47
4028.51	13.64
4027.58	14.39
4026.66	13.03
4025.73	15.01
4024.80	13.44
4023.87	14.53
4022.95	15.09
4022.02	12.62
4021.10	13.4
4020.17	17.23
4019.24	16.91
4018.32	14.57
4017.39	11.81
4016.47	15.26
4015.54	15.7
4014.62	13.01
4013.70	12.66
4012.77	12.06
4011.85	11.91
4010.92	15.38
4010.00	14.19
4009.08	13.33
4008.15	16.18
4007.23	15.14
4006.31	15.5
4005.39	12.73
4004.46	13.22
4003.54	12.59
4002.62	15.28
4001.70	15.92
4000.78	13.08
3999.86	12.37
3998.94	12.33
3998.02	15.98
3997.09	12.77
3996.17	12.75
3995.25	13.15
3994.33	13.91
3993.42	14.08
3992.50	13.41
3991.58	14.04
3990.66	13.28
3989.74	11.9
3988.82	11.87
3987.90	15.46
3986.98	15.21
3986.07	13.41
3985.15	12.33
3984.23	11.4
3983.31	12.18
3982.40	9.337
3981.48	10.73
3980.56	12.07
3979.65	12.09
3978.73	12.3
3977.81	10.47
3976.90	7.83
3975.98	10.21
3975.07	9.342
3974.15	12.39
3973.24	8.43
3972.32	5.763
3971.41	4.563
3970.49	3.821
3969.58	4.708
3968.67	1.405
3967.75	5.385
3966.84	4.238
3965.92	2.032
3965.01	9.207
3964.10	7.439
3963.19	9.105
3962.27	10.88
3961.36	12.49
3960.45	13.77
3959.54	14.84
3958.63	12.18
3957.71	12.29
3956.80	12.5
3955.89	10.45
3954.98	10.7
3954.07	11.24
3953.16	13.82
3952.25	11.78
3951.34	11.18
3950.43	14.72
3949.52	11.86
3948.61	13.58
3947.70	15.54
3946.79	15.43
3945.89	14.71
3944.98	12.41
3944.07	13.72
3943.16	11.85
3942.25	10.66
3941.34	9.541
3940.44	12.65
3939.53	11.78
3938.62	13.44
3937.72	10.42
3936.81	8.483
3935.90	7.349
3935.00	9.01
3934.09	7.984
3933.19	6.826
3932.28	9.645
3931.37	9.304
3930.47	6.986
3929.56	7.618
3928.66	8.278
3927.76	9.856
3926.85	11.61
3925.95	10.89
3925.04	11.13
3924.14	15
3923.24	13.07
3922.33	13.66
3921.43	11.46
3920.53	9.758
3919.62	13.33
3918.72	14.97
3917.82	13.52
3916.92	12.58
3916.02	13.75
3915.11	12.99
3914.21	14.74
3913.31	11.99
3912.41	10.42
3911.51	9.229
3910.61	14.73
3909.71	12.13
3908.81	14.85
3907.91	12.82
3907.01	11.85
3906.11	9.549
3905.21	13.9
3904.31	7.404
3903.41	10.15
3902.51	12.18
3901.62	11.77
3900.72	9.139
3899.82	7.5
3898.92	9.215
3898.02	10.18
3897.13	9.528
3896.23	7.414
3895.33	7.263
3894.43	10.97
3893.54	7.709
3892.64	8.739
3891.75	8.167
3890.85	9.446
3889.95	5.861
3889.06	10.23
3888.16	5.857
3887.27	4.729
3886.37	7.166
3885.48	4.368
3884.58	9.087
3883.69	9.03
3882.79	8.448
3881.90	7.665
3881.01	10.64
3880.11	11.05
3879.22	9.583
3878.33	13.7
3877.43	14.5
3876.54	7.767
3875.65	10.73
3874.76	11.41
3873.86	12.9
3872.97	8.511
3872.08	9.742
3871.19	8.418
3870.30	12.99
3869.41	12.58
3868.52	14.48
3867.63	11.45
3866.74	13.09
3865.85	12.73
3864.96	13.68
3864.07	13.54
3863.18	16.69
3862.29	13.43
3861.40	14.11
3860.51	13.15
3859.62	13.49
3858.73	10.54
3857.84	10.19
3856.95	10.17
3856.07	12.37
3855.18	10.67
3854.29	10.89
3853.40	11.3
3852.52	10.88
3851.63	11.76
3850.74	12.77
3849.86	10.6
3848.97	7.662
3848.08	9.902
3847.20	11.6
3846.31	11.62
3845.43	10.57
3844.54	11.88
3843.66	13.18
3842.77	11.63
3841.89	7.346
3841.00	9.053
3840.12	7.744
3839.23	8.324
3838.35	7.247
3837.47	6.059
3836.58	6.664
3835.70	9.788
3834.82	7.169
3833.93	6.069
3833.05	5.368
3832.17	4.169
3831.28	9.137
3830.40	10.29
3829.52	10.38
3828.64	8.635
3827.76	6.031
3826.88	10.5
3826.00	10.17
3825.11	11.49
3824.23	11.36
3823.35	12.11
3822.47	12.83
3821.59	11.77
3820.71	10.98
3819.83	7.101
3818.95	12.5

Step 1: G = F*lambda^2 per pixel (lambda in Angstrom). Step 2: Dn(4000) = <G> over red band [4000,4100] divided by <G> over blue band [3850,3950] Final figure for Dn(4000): 1.3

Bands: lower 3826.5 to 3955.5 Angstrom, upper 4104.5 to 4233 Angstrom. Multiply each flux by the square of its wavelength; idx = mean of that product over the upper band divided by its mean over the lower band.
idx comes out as 1.46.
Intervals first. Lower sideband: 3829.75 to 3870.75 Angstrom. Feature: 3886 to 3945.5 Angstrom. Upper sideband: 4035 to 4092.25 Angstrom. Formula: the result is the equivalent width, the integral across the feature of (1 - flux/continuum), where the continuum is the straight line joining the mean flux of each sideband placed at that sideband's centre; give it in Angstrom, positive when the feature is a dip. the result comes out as 5.8 Angstrom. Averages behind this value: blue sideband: 10.7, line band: 10.5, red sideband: 13.8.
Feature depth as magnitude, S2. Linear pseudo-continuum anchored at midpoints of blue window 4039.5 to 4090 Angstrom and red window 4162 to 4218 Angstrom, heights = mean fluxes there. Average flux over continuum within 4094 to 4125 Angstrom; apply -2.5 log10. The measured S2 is 0.20 mag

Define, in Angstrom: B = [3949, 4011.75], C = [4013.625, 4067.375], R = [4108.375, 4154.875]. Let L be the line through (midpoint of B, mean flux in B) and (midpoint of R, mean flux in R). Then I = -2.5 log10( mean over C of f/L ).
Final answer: -0.15 mag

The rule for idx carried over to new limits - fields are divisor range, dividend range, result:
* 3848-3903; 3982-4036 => 1.41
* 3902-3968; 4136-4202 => 1.37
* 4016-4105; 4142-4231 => 1.08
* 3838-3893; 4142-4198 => 1.51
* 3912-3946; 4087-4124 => 1.14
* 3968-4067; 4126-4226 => 1.13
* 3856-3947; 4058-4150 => 1.33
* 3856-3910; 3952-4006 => 1.11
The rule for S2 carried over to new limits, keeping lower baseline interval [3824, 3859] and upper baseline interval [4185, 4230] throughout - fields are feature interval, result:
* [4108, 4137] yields -0.04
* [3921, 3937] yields 0.07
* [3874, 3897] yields 0.13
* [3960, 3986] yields 0.24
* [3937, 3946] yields -0.12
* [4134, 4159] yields -0.11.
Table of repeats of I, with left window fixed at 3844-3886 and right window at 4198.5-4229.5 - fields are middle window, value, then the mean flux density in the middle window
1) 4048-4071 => -0.174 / 14.7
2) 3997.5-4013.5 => -0.147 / 13.9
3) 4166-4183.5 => 0.036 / 12.8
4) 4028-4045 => -0.120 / 13.8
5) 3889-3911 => 0.139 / 10.1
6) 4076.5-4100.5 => 0.049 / 12.1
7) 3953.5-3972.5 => 0.351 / 8.59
